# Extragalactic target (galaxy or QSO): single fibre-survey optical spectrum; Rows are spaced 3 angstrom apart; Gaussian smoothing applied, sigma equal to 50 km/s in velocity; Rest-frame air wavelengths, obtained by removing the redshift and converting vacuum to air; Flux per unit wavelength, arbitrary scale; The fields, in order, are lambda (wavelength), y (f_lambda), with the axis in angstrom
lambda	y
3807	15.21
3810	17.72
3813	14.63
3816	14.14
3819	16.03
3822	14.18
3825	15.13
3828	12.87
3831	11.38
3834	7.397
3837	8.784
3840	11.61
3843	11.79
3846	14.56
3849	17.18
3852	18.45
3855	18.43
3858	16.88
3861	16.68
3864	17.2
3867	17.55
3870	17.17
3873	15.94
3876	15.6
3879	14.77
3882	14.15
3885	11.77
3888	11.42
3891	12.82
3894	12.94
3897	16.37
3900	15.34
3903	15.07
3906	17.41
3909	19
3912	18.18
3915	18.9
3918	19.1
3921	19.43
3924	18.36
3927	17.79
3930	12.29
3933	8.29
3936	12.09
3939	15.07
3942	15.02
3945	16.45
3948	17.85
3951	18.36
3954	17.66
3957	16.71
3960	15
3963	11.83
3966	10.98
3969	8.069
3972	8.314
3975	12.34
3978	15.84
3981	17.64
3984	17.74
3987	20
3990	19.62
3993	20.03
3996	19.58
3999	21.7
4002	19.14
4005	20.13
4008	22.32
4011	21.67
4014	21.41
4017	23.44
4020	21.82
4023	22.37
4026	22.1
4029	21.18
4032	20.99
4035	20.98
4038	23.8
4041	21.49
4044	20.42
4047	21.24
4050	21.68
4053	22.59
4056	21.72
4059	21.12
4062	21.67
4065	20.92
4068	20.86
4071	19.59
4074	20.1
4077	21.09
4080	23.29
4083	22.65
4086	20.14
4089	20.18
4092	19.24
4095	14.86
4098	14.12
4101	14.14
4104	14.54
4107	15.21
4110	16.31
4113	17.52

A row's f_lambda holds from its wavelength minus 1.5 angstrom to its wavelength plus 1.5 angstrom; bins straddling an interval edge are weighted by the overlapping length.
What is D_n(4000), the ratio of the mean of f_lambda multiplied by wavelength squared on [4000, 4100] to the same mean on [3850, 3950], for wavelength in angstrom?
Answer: 1.4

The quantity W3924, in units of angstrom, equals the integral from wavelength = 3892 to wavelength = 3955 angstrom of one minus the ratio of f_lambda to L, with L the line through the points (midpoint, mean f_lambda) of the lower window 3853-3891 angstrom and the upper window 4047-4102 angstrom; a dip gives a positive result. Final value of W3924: 1.9 angstrom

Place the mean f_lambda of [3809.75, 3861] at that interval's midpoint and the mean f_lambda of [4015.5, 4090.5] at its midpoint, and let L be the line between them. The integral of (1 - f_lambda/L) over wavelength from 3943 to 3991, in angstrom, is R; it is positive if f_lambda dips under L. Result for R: 8.7 angstrom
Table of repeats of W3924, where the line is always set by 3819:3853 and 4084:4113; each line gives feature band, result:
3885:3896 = 1.1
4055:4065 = -3.2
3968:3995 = -1.1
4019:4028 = -3.7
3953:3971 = 2.0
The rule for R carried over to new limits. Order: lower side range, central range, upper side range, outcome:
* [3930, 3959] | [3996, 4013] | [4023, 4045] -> -1.2 angstrom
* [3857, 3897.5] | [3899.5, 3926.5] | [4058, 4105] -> -3.7 angstrom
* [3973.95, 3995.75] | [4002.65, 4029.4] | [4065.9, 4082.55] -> -4.0 angstrom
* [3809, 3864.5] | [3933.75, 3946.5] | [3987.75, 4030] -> 2.9 angstrom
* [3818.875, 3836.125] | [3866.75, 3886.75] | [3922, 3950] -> -2.3 angstrom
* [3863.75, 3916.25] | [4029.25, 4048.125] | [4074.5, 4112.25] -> -4.5 angstrom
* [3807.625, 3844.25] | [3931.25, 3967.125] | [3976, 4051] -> 6.8 angstrom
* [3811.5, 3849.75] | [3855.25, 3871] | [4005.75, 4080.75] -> -3.2 angstrom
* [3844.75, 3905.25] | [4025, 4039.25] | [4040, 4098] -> -1.5 angstrom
